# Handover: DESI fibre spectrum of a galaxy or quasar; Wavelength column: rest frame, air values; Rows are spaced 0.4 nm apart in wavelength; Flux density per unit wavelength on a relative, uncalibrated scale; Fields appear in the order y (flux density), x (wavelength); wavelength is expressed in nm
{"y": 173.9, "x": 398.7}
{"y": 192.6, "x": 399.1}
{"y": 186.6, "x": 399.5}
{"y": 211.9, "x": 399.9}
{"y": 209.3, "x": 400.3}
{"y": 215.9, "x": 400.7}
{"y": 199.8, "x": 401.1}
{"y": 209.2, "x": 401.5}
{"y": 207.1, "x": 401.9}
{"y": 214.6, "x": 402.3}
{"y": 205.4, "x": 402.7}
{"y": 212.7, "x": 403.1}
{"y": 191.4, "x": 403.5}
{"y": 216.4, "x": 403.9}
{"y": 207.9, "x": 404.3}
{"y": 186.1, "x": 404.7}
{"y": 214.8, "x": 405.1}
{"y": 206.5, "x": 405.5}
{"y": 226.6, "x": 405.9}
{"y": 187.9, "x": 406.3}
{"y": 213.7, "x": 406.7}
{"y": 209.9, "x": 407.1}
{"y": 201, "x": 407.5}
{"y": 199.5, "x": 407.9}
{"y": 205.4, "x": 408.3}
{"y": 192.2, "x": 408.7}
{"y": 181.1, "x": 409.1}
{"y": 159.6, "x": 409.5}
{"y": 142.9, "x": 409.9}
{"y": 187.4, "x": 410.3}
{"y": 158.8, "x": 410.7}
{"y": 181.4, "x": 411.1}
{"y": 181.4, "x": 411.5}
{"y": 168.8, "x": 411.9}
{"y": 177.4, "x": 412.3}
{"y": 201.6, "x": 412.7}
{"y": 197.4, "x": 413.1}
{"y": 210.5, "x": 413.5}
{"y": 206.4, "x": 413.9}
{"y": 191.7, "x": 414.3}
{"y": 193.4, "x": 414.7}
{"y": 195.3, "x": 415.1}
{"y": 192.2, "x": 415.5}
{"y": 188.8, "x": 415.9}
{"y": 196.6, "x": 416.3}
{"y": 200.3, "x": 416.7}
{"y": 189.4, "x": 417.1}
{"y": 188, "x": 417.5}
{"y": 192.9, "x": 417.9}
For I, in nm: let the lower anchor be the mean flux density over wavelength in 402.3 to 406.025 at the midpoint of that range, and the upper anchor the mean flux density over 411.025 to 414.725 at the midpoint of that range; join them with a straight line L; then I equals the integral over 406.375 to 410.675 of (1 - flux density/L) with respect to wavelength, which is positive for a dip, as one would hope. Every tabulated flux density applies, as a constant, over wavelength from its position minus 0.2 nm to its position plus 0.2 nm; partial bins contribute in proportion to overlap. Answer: 0.25 nm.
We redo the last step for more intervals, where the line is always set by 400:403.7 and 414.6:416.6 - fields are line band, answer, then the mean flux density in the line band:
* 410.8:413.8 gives 0.14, 188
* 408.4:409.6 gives 0.11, 181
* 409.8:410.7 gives 0.15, 166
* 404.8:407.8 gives -0.07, 208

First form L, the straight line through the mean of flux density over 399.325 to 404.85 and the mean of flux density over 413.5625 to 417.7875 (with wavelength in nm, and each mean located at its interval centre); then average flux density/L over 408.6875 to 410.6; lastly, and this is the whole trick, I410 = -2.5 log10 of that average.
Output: 0.174 mag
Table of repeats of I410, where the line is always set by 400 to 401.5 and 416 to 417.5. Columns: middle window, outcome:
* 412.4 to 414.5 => -0.018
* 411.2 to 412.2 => 0.132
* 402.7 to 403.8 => 0.013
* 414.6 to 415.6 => 0.010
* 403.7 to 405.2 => -0.002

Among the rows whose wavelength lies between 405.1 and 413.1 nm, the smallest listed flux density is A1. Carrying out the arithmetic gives 142.9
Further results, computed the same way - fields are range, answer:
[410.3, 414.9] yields 158.8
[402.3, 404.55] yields 191.4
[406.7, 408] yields 199.5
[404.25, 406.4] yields 186.1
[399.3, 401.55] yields 186.6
